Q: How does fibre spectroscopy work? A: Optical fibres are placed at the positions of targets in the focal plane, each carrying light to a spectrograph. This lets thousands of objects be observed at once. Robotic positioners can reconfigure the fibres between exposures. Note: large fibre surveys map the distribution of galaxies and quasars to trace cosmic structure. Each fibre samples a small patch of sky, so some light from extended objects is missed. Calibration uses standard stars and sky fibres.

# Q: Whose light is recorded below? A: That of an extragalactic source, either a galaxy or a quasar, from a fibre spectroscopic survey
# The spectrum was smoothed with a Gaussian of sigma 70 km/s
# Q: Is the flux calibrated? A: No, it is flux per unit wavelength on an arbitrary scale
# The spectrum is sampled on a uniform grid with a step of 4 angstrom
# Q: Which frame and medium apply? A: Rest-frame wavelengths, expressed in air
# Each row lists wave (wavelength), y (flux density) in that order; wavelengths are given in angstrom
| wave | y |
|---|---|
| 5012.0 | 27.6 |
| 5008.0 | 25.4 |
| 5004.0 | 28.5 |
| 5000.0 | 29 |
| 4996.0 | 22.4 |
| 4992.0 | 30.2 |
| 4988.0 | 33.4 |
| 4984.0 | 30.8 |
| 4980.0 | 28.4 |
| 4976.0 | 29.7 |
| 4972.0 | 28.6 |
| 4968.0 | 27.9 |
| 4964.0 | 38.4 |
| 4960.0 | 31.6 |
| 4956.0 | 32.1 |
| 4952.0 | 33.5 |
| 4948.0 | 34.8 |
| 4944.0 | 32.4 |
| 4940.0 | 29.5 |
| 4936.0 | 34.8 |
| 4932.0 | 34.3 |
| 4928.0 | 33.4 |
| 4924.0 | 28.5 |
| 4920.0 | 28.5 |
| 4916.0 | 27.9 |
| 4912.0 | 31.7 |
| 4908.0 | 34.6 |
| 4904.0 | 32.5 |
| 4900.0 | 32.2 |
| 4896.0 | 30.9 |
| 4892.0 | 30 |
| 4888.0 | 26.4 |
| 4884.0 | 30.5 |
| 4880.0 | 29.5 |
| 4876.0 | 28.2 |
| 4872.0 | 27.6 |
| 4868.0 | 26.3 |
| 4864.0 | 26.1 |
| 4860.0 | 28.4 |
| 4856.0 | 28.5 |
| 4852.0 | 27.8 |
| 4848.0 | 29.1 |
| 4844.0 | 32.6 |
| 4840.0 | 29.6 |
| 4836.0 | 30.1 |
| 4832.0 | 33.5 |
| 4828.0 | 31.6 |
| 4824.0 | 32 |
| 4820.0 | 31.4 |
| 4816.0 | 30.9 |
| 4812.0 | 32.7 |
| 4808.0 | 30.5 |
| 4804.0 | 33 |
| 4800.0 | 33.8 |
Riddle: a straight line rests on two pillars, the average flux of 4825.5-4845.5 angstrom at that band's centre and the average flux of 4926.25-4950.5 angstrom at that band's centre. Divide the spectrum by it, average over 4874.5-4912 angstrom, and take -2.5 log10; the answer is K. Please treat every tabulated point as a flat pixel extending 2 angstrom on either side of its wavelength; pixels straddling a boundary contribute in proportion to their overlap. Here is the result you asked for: 0.06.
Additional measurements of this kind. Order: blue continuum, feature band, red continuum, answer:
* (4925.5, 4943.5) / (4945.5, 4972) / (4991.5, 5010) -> -0.07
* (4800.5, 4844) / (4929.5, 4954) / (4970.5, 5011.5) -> -0.13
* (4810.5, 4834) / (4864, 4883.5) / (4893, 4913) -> 0.15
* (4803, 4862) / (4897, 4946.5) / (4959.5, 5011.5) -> -0.06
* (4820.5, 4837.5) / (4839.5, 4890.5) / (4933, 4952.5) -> 0.13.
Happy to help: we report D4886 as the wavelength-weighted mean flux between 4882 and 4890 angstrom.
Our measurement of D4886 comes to 28.4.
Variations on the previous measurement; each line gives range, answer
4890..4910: 32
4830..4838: 31.8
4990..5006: 27.5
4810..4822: 31.7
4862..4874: 26.7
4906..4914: 33.1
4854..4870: 27.3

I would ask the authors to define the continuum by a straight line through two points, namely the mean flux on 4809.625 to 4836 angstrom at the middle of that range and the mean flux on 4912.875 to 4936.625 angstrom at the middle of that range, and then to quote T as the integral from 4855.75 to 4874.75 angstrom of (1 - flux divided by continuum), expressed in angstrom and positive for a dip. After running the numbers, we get 2.5 angstrom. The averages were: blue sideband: 31.8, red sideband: 31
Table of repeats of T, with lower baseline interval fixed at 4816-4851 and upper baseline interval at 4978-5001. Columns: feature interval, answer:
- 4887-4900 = 0.2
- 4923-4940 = -1.6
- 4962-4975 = -1.0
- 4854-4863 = 0.8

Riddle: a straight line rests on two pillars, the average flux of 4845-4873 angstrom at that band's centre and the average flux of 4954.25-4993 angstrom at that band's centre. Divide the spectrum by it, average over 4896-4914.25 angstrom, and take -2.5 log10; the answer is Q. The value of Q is -0.12 mag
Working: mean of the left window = 27.9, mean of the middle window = 32.5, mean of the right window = 31.1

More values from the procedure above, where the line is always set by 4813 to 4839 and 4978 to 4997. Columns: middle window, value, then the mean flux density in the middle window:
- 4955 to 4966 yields -0.15 mag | 34.2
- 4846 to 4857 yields 0.10 mag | 28.5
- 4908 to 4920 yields 0.00 mag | 30.4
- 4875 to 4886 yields 0.05 mag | 29.5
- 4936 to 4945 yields -0.06 mag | 31.6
